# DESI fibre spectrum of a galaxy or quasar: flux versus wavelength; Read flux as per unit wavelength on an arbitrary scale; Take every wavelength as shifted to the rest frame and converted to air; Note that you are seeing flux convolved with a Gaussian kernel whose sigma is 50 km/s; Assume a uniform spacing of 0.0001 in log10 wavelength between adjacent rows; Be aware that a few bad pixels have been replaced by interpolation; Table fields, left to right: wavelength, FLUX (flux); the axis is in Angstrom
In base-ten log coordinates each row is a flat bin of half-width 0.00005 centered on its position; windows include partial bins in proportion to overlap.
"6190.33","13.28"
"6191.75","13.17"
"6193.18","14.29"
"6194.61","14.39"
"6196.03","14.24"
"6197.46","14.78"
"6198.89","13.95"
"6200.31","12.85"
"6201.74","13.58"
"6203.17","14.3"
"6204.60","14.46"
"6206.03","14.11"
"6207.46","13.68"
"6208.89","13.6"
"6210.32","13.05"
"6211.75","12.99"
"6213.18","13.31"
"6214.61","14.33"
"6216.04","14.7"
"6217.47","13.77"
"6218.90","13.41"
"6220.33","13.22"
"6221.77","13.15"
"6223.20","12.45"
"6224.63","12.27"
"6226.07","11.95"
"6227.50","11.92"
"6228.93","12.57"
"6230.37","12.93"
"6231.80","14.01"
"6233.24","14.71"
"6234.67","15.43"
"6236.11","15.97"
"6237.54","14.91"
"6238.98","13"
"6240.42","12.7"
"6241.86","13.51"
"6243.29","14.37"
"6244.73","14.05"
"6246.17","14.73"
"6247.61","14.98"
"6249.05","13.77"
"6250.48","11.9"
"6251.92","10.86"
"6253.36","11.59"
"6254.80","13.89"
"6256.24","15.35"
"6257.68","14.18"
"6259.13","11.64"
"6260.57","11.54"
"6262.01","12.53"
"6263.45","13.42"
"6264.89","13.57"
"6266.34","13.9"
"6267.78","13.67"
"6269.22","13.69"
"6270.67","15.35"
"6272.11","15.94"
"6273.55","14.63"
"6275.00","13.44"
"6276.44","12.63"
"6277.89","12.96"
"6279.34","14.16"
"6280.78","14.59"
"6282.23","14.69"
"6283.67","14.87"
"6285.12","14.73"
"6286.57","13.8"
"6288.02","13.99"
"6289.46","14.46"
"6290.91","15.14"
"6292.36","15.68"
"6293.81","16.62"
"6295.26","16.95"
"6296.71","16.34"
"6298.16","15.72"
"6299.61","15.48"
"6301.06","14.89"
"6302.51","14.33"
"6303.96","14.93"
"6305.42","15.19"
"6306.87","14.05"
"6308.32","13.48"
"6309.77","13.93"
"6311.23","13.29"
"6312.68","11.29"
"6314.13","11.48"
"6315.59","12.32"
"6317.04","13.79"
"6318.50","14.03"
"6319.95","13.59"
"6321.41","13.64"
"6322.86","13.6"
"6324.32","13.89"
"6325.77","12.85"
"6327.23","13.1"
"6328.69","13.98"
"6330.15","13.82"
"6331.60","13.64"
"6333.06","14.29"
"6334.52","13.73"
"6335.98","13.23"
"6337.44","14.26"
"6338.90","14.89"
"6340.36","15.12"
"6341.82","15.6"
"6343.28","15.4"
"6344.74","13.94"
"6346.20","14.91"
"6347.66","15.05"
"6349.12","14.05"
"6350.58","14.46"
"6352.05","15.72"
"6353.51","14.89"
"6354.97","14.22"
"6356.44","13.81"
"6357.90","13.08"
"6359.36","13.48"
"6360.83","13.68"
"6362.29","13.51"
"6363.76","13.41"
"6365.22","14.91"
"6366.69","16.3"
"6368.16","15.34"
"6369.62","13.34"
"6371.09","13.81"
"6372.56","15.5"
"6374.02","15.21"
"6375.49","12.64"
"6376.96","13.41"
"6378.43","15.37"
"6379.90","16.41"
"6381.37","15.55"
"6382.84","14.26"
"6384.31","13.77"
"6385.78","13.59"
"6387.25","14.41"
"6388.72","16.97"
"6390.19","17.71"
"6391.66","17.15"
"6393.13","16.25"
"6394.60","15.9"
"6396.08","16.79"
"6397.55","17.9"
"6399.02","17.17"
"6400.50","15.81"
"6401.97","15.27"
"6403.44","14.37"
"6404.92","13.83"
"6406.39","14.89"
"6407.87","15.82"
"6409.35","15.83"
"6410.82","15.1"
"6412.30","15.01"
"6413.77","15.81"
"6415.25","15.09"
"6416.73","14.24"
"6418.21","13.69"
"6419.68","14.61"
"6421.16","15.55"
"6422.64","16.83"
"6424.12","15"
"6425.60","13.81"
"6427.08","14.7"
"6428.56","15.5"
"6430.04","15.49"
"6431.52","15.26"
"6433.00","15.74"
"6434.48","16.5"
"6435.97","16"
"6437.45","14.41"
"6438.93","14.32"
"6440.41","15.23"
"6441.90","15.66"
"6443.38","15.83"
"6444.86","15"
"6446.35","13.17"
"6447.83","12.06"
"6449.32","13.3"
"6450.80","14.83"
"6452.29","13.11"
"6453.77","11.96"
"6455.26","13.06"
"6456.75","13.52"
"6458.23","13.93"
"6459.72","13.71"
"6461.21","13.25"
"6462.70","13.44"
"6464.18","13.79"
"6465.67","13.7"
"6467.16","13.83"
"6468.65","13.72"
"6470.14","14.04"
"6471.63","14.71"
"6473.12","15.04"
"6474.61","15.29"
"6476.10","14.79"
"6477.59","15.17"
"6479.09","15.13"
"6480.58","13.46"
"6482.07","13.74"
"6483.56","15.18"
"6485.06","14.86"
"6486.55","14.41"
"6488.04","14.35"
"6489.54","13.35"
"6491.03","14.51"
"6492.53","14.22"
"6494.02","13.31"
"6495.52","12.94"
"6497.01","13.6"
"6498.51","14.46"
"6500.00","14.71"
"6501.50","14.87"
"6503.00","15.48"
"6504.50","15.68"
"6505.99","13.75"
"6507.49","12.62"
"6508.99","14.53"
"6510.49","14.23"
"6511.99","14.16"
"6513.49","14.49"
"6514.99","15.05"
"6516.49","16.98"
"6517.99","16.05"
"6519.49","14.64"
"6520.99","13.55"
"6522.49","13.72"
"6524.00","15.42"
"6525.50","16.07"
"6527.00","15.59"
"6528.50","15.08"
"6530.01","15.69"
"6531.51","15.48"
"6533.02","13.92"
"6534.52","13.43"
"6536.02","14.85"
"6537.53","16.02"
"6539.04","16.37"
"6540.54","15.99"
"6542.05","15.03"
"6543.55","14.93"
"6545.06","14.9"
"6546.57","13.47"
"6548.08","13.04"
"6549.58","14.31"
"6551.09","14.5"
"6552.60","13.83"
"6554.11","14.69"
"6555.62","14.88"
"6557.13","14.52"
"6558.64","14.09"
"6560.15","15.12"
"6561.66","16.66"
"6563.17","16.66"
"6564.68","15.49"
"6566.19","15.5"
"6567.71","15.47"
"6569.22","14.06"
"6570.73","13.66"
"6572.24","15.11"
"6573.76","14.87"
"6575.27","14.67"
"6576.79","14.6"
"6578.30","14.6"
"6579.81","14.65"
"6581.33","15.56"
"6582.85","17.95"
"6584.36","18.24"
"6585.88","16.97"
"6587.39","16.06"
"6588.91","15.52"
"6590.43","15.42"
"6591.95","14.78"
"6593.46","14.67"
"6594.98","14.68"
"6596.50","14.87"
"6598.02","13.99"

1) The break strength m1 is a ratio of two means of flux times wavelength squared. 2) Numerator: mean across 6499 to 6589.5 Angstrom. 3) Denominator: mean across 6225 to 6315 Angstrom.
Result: 1.17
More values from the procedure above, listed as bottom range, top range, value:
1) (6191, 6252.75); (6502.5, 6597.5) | 1.22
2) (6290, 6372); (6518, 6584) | 1.12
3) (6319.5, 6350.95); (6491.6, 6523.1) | 1.08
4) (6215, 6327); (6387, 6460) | 1.14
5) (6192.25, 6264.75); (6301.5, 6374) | 1.08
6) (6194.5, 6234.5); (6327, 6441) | 1.16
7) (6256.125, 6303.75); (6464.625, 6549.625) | 1.09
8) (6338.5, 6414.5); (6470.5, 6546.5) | 1.02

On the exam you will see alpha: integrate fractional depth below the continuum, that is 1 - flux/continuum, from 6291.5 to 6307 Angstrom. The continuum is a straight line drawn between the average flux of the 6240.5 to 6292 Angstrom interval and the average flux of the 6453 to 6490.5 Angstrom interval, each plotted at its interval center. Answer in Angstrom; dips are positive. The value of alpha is -1.9 Angstrom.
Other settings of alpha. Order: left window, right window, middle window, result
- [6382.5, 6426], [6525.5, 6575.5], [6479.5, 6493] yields 0.8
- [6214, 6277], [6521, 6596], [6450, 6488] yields 1.5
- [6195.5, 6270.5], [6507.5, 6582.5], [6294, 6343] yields -0.8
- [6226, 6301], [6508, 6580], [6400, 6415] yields -0.7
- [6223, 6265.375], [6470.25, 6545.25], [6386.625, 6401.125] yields -2.6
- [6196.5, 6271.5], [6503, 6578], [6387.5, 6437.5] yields -4.5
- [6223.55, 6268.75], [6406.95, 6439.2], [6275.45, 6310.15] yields -2.1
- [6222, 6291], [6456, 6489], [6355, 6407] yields -3.7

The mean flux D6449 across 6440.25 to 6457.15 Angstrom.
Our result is 13.8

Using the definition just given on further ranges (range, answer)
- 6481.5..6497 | 14.1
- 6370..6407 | 15.3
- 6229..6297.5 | 14.1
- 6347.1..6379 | 14.3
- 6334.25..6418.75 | 14.9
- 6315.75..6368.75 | 14.2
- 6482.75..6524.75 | 14.5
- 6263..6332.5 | 14.2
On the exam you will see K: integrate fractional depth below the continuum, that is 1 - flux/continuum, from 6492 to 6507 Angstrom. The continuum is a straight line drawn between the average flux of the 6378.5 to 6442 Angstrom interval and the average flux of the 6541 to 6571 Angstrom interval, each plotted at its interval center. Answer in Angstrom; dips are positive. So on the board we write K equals 0.7 Angstrom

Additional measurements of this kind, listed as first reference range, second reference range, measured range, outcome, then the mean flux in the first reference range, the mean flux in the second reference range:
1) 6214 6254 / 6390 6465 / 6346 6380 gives 0.1 Angstrom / 13.5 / 14.9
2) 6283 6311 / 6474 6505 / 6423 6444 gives -1.0 Angstrom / 14.9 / 14.4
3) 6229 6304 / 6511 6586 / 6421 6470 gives 1.2 Angstrom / 14.2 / 15.1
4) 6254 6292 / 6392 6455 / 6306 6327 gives 1.5 Angstrom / 14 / 15.1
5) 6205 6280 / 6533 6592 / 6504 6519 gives 0.1 Angstrom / 13.5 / 15.1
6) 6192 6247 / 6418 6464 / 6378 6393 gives -1.3 Angstrom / 13.7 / 14.5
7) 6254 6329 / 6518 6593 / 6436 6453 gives 0.4 Angstrom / 14.1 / 15.1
